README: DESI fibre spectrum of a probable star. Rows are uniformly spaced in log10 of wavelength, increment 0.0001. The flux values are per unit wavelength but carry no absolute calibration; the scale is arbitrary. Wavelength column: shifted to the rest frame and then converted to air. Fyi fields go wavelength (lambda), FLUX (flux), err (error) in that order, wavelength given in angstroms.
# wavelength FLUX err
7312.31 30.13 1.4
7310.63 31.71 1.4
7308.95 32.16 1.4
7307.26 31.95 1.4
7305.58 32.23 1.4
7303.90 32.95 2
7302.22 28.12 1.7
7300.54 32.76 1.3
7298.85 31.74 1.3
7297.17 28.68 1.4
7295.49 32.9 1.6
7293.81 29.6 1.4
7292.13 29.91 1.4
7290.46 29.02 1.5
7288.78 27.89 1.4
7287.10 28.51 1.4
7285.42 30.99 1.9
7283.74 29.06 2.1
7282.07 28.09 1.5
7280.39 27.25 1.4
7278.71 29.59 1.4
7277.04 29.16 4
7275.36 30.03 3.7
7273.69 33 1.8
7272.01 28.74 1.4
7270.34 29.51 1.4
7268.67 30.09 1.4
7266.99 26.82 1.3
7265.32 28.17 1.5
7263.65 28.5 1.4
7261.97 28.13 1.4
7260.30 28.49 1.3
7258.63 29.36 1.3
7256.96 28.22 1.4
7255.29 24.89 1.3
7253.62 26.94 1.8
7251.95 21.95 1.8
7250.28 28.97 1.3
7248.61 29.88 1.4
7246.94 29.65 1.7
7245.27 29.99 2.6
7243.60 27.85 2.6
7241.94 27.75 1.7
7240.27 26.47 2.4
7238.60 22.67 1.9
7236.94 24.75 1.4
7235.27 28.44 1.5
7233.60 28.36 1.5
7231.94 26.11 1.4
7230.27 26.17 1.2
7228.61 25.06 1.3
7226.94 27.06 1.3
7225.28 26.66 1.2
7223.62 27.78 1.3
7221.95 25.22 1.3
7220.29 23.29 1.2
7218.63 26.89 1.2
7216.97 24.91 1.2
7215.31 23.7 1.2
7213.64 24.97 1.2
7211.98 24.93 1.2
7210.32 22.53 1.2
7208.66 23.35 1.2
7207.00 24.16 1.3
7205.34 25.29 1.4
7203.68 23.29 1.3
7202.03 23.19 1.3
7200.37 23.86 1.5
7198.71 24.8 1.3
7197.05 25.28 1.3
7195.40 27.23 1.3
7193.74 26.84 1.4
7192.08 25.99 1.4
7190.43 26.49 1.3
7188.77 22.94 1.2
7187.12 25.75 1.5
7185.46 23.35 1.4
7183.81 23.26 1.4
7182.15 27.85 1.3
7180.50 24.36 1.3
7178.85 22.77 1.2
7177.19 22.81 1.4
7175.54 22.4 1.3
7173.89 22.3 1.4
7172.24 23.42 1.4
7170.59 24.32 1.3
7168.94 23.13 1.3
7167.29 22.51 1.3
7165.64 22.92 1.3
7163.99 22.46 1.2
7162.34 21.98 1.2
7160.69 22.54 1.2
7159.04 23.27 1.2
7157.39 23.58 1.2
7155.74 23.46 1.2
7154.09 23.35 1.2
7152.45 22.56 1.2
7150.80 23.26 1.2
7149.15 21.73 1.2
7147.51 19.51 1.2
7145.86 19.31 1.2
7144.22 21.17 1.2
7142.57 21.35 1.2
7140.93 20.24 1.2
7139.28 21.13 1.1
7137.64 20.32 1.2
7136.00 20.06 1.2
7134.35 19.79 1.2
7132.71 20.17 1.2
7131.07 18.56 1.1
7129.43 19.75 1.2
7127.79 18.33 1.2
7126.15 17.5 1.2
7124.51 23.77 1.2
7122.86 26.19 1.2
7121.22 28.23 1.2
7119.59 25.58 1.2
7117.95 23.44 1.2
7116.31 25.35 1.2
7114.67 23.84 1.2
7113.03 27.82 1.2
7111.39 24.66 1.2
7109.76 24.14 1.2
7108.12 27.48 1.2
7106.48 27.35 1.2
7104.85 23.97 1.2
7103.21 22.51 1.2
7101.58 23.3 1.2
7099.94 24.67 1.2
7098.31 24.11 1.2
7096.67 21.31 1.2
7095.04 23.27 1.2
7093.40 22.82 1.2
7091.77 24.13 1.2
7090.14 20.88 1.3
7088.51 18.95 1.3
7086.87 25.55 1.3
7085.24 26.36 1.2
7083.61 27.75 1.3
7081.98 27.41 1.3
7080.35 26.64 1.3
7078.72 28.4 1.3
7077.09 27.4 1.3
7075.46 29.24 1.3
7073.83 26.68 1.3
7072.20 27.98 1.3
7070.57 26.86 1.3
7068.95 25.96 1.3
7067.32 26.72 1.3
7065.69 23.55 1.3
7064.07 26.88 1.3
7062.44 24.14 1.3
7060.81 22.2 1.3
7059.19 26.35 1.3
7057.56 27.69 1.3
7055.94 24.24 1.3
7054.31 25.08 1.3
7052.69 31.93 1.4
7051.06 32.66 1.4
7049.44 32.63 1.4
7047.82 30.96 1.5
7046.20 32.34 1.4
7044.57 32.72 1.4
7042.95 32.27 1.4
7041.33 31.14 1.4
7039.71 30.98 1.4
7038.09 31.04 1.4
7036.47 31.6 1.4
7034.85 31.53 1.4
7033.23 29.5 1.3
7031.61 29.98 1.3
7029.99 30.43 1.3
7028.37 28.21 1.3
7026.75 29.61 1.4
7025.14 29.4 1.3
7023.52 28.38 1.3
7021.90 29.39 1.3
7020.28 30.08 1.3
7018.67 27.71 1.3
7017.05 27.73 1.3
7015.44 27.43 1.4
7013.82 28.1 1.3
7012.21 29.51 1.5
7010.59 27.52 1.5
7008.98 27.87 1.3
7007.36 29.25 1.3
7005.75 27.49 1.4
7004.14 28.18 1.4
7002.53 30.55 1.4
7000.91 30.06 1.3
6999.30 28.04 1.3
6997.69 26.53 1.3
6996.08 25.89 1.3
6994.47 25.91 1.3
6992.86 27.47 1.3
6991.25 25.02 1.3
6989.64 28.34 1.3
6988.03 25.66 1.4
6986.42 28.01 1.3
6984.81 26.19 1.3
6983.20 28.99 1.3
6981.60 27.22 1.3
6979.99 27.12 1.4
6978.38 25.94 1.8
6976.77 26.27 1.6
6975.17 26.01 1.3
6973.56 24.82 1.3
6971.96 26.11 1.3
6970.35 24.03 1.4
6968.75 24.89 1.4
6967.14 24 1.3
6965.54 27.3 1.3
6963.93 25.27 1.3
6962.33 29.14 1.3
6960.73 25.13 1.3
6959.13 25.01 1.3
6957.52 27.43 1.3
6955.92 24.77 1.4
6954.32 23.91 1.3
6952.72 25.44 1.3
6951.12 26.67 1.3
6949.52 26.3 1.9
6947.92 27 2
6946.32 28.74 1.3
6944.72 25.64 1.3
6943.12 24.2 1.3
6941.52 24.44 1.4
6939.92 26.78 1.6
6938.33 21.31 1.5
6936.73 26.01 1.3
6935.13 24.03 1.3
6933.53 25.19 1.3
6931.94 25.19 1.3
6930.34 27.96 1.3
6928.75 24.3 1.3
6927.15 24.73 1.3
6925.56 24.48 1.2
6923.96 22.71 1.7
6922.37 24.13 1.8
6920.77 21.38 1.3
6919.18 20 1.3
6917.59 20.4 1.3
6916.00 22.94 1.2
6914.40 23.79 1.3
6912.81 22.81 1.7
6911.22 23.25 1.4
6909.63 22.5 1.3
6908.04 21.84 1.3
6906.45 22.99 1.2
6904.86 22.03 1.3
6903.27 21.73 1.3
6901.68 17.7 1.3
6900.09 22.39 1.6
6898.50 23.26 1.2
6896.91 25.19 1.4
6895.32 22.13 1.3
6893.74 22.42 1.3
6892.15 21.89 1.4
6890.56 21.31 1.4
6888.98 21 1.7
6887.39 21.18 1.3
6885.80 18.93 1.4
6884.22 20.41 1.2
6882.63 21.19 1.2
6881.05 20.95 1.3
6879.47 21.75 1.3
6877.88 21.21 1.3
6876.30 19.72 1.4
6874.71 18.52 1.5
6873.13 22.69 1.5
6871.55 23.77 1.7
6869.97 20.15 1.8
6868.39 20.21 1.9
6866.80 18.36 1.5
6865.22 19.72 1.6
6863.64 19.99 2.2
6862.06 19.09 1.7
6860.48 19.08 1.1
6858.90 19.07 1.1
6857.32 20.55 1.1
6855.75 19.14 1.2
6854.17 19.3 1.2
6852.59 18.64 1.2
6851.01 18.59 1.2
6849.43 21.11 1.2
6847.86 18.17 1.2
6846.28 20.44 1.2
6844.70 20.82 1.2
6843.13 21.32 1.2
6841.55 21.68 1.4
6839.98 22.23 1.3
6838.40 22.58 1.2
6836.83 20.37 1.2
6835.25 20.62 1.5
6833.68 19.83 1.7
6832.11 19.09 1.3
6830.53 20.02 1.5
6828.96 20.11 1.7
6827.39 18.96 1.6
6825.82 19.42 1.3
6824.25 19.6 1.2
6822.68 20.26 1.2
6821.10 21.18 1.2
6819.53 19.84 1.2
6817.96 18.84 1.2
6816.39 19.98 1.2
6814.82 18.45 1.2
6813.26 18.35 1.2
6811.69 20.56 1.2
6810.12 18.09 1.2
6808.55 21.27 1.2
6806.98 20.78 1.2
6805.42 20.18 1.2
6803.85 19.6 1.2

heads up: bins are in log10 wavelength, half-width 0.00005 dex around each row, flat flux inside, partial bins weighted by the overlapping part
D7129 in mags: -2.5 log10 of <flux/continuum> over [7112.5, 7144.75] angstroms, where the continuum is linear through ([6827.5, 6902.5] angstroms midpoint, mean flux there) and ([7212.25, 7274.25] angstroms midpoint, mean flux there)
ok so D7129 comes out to 0.14 mag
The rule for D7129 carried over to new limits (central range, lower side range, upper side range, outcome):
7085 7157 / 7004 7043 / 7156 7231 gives 0.17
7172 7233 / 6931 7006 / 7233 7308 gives 0.14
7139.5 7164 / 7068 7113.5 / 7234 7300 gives 0.20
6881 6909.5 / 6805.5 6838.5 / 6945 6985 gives 0.07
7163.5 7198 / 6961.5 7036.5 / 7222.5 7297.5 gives 0.16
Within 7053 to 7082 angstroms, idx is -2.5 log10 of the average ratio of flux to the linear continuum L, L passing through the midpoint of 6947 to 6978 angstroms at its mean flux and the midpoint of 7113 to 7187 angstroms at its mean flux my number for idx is -0.10 mag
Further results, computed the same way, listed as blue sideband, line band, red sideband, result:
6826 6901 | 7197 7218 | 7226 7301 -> 0.132 mag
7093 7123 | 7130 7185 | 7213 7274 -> 0.157 mag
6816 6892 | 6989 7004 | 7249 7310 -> -0.183 mag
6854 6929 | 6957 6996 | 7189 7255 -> -0.166 mag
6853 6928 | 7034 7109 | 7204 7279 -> -0.116 mag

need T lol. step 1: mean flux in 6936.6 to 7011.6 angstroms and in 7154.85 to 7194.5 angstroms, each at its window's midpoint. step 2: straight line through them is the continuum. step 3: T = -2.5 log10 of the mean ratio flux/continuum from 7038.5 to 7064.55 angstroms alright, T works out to -0.14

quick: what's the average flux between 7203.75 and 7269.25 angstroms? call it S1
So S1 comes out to 26.5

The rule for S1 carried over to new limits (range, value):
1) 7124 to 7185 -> 21.9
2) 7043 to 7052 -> 32.2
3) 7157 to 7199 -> 24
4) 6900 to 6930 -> 22.5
